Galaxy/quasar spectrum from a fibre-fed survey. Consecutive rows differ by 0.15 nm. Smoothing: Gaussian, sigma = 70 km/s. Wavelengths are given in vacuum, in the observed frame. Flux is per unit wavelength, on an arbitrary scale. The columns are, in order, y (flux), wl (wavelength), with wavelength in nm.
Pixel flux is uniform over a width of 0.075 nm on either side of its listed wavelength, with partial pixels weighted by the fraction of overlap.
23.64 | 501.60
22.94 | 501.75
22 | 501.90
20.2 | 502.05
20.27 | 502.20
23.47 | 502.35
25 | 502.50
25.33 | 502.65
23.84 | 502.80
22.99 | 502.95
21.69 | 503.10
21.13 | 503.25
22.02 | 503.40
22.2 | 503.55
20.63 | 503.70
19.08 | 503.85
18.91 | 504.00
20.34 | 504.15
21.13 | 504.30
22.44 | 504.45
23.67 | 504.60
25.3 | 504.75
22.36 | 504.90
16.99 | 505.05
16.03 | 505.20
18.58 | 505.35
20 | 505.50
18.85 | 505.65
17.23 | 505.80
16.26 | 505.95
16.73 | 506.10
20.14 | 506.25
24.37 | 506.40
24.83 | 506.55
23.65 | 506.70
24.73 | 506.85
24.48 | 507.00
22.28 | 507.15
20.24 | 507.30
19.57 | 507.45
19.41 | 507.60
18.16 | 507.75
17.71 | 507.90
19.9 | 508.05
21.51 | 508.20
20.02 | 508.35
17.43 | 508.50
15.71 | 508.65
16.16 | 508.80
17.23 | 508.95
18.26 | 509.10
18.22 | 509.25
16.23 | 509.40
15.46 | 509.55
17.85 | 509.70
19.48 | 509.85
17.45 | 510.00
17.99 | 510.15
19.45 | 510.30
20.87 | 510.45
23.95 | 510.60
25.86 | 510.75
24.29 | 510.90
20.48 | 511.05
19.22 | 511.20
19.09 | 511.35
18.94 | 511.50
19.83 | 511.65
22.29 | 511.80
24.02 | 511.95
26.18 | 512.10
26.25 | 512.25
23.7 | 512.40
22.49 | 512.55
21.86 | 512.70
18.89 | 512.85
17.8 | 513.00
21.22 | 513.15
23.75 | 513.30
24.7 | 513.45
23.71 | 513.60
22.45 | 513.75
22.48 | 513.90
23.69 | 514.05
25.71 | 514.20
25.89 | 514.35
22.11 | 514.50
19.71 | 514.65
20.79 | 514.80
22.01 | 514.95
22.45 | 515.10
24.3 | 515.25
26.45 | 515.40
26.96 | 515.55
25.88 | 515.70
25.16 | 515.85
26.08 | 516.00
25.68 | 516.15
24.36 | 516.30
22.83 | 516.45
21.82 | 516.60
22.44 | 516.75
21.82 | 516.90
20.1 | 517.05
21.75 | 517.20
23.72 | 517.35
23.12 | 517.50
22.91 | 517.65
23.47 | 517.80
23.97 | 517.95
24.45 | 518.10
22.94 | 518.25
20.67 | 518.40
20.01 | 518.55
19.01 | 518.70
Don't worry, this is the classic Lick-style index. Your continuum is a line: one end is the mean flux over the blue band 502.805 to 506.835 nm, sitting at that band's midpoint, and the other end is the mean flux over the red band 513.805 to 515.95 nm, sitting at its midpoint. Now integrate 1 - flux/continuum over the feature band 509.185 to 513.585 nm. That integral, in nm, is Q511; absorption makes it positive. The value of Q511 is 0.35 nm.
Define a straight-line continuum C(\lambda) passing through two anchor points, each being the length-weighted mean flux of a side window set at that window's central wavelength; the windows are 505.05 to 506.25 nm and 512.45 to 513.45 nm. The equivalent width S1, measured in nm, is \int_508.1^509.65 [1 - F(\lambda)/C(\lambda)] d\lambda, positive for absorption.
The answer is 0.13 nm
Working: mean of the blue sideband 17.8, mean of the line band 17.7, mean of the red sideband 21.3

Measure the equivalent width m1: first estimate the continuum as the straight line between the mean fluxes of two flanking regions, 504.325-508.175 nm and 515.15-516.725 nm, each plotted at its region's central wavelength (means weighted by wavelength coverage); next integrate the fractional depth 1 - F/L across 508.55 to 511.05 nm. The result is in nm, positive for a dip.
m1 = 0.35 nm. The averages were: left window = 20.6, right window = 24.8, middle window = 19.1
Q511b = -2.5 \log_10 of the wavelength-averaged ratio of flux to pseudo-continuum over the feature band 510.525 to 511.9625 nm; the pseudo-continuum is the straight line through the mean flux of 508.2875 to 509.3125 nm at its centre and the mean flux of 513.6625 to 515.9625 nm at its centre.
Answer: -0.09 mag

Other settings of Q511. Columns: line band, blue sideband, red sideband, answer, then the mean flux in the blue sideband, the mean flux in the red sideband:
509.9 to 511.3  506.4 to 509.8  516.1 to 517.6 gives -0.034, 19.6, 22.7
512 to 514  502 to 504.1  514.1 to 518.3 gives 0.033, 21.9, 23.5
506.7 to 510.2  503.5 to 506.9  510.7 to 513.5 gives 0.367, 20.6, 22.1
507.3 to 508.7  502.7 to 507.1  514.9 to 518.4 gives 0.180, 21.1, 23.6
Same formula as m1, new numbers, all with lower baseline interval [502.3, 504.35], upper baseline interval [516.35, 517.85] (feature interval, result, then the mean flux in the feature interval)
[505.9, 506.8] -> 0.034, 21.2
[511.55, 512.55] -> -0.056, 23.5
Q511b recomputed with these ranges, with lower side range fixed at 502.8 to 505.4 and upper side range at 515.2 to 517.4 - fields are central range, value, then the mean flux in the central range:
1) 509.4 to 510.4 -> 0.24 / 17.9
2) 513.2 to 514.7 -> 0.00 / 23.4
